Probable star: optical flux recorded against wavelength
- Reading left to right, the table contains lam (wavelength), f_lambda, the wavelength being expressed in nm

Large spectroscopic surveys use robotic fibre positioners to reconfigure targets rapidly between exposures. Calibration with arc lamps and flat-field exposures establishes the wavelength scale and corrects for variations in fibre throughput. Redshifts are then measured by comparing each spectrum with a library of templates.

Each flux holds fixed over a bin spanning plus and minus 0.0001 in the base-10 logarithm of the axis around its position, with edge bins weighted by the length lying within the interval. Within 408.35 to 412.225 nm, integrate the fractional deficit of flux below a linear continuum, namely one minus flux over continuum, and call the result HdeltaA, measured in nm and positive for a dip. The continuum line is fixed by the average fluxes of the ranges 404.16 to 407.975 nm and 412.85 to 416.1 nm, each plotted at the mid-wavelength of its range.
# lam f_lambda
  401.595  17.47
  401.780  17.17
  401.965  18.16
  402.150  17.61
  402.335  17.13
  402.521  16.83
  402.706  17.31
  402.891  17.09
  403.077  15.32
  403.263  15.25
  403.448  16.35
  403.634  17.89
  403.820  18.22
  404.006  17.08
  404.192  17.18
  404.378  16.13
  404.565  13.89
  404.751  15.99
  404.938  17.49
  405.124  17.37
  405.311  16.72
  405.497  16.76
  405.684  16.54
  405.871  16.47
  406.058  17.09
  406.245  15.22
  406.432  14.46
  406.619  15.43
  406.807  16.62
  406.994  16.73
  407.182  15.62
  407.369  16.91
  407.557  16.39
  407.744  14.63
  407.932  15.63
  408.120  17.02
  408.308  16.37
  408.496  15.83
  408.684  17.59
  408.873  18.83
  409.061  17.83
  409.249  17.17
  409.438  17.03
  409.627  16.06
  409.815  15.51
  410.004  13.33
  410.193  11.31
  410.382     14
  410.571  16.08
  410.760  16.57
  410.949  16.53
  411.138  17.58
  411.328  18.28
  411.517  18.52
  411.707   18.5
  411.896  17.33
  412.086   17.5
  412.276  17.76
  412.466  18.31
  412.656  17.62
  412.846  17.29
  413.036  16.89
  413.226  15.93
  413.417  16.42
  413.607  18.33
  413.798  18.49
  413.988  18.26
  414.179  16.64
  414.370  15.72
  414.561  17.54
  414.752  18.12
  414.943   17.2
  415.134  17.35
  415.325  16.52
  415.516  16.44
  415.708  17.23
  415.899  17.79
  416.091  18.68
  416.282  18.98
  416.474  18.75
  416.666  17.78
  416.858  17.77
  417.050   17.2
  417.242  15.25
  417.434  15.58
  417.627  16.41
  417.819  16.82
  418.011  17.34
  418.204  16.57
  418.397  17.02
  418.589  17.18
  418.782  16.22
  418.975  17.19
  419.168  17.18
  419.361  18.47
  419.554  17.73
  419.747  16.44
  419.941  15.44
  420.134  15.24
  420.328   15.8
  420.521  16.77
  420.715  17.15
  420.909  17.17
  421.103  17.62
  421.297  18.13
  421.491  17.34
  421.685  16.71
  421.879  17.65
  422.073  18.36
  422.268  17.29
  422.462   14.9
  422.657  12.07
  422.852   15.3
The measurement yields 0.03 nm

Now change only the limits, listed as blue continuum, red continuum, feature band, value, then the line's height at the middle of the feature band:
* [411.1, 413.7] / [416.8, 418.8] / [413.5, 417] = -0.11 nm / 17.1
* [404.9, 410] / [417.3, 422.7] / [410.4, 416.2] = -0.27 nm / 16.6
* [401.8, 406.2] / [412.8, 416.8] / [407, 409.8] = 0.07 nm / 17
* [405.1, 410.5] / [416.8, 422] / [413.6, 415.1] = -0.09 nm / 16.5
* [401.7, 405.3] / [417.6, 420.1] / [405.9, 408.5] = 0.13 nm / 16.8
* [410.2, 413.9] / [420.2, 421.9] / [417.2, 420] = 0.05 nm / 17.1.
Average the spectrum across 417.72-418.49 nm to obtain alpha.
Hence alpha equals 16.9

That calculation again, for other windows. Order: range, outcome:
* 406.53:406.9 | 16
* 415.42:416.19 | 17.6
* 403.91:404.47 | 16.8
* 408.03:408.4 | 16.7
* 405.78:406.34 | 16.3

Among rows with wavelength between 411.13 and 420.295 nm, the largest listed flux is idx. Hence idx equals 18.98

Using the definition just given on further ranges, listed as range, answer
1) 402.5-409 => 18.83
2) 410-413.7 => 18.52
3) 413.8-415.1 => 18.26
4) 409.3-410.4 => 17.03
